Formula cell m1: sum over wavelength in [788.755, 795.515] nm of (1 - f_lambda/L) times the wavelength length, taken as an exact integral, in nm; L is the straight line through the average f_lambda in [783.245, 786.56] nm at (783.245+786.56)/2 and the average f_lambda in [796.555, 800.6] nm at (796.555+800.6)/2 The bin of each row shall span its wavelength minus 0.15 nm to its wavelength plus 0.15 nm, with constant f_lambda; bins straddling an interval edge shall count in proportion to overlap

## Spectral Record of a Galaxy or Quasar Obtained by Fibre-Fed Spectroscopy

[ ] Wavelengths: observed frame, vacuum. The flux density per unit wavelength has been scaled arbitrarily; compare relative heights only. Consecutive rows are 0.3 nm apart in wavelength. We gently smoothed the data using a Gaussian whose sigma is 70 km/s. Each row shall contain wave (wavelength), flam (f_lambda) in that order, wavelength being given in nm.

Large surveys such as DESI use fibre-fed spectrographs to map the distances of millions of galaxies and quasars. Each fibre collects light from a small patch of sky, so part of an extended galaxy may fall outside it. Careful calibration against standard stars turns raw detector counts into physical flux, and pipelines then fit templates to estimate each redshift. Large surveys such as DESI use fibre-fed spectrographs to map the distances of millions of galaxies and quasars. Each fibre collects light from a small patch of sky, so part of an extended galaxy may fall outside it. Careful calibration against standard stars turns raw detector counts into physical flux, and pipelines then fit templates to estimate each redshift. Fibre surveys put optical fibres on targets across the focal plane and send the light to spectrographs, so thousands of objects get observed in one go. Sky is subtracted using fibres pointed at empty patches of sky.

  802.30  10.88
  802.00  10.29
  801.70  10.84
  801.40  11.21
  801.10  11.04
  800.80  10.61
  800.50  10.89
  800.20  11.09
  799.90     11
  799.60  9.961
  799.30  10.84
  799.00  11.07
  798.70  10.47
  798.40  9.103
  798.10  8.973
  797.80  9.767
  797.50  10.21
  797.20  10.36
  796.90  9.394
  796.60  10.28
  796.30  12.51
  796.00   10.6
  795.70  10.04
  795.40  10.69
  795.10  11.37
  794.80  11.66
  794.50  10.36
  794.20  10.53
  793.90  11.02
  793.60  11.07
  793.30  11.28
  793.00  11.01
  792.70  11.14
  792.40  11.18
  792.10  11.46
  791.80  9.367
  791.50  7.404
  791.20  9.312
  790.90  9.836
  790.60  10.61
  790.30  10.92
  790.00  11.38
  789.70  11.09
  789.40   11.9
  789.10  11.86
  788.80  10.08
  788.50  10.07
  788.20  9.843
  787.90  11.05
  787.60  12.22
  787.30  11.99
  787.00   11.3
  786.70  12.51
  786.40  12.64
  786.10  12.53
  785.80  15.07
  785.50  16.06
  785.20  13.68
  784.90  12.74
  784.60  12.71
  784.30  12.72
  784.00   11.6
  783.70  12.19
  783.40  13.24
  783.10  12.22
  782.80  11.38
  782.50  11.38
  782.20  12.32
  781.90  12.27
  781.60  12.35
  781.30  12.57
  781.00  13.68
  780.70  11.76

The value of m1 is 0.51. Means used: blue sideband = 13.2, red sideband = 10.2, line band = 10.7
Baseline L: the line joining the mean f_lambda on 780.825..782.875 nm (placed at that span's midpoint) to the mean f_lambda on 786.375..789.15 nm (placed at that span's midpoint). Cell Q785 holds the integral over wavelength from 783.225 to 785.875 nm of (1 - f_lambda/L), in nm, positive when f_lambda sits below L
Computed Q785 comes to -0.32 nm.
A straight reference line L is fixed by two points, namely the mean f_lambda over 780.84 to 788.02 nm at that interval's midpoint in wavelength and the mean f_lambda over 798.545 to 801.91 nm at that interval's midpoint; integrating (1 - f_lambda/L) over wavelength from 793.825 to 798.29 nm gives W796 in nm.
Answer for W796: 0.313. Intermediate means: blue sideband 12.6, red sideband 10.8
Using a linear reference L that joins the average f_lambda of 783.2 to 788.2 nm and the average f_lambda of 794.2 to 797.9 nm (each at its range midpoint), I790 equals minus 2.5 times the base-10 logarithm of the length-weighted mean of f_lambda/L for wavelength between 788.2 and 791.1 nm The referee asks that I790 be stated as 0.11 mag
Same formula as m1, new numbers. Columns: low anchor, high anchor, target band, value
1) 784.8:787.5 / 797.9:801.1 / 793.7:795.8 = 0.10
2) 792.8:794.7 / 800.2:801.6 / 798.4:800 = 0.06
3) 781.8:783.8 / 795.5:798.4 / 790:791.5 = 0.14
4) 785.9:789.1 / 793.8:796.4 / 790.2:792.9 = 0.26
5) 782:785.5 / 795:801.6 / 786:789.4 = 0.15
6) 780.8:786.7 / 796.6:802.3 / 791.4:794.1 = 0.19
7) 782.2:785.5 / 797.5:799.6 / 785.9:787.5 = -0.03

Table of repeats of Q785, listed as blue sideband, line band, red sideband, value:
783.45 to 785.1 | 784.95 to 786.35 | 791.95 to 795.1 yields -0.21 nm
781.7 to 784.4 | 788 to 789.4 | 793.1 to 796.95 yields 0.11 nm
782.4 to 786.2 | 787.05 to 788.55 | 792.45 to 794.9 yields 0.13 nm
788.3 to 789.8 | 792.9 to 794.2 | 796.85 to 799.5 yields -0.07 nm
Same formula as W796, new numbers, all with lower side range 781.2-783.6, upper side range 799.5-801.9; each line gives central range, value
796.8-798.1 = 0.15 nm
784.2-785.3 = -0.08 nm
